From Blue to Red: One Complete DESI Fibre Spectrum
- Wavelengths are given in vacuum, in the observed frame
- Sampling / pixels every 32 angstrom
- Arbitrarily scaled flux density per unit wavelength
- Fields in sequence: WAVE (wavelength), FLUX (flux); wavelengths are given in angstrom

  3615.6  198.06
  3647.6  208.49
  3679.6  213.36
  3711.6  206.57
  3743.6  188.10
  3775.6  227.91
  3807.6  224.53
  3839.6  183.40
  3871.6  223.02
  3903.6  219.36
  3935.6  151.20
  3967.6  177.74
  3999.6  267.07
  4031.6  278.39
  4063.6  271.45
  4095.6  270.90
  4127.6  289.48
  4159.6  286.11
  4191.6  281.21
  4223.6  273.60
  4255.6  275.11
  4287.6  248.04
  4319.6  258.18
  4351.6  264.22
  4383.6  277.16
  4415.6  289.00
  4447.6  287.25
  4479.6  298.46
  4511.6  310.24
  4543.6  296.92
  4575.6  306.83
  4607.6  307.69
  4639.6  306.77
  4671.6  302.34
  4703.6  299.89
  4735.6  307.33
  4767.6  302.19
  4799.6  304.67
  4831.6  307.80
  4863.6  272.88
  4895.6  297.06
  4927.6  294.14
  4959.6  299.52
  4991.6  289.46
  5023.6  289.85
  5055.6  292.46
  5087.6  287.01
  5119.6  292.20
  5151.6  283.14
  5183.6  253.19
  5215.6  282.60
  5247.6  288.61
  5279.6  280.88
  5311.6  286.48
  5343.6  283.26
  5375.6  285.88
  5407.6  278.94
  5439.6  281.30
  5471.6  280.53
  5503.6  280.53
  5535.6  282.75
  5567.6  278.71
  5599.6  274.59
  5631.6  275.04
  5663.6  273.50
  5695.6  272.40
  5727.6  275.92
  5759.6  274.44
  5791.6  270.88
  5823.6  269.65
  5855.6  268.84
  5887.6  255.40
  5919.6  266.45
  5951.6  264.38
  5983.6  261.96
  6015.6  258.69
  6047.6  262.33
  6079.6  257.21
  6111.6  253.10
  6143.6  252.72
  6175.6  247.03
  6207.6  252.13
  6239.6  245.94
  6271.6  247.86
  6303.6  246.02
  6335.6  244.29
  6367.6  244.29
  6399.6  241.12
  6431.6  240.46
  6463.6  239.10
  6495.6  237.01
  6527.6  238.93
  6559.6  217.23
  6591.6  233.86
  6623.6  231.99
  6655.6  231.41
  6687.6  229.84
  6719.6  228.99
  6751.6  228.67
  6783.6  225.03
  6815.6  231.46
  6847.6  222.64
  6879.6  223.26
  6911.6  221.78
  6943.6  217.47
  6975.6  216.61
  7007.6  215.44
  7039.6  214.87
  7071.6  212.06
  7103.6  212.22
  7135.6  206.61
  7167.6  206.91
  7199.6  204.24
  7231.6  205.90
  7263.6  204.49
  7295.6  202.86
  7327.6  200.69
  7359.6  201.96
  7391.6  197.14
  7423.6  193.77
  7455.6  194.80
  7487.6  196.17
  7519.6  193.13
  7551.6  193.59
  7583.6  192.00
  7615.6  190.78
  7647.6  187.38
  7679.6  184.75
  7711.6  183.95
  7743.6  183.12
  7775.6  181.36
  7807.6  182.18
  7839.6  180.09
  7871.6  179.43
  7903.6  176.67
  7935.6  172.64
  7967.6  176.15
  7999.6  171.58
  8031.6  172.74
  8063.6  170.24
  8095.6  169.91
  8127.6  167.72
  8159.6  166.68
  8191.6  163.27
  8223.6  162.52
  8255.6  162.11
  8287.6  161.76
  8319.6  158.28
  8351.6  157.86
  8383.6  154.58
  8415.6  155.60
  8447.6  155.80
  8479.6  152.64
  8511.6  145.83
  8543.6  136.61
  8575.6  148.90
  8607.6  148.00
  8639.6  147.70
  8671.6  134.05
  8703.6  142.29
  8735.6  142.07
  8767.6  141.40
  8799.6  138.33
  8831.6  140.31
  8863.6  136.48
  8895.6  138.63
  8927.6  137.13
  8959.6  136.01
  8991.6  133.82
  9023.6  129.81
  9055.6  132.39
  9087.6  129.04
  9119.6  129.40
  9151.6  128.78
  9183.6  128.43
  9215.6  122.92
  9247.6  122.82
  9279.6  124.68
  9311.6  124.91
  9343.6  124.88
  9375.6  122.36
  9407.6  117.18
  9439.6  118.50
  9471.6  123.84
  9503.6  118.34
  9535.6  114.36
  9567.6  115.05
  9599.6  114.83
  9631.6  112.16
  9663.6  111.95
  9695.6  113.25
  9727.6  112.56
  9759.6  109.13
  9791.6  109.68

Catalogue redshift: 0.000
